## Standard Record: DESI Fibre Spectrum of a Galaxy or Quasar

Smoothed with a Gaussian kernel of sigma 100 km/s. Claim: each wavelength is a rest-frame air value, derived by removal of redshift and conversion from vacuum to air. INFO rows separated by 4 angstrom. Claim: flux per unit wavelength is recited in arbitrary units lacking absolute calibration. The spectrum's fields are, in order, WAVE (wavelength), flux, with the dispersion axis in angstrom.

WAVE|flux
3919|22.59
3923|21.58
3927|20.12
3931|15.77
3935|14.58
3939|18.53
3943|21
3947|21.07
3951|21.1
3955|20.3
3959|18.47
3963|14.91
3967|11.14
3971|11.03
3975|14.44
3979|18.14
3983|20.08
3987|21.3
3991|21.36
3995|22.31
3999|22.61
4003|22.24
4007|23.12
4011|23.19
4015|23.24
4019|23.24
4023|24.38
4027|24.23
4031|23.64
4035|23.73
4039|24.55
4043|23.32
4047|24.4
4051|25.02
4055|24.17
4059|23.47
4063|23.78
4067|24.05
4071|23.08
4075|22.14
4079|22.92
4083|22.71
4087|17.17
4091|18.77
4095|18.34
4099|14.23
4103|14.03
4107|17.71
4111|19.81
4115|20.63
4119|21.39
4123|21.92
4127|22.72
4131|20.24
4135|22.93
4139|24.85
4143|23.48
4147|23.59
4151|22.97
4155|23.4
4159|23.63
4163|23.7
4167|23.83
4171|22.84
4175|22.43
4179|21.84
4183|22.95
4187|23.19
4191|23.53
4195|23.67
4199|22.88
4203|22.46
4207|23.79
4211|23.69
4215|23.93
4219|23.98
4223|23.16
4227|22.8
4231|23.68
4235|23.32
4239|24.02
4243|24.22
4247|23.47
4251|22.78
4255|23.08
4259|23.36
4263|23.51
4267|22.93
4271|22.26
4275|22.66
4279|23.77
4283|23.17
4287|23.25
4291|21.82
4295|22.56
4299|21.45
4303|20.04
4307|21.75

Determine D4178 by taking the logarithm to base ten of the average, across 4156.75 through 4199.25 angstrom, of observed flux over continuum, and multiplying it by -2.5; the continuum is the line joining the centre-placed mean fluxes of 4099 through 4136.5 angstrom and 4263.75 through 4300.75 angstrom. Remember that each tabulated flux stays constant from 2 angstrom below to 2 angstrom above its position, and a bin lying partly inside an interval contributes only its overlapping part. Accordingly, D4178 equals -0.11 mag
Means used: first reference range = 19.8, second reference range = 22.7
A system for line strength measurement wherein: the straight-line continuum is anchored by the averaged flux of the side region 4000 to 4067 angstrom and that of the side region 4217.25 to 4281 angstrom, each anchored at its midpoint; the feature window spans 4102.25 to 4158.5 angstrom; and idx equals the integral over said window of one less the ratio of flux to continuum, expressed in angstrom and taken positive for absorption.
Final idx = 4.6 angstrom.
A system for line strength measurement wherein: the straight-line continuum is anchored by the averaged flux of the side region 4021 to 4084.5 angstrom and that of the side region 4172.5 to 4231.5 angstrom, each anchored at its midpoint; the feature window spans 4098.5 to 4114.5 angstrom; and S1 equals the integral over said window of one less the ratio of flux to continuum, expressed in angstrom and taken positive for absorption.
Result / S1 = 4.4 angstrom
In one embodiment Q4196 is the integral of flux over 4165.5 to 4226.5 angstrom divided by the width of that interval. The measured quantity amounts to 23.2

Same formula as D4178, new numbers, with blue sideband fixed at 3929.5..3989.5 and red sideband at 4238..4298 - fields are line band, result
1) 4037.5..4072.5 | -0.240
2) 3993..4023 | -0.241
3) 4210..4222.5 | -0.078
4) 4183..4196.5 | -0.083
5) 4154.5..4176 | -0.103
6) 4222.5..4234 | -0.041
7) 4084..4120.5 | 0.114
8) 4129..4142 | -0.102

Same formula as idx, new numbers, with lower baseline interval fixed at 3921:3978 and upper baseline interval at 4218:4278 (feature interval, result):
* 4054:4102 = -2.7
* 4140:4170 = -2.9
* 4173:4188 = -0.4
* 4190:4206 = -0.6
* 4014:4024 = -2.5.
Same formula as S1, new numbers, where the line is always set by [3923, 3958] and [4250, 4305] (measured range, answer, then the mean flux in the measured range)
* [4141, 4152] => -1.1 angstrom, 23.4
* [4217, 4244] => -1.8 angstrom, 23.6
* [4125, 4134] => -0.2 angstrom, 21.6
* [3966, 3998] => 2.9 angstrom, 17.8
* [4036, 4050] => -2.7 angstrom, 24.1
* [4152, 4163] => -1.1 angstrom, 23.5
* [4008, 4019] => -1.8 angstrom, 23.2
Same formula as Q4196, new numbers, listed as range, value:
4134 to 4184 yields 23.3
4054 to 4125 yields 20.5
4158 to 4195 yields 23.1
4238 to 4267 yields 23.4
